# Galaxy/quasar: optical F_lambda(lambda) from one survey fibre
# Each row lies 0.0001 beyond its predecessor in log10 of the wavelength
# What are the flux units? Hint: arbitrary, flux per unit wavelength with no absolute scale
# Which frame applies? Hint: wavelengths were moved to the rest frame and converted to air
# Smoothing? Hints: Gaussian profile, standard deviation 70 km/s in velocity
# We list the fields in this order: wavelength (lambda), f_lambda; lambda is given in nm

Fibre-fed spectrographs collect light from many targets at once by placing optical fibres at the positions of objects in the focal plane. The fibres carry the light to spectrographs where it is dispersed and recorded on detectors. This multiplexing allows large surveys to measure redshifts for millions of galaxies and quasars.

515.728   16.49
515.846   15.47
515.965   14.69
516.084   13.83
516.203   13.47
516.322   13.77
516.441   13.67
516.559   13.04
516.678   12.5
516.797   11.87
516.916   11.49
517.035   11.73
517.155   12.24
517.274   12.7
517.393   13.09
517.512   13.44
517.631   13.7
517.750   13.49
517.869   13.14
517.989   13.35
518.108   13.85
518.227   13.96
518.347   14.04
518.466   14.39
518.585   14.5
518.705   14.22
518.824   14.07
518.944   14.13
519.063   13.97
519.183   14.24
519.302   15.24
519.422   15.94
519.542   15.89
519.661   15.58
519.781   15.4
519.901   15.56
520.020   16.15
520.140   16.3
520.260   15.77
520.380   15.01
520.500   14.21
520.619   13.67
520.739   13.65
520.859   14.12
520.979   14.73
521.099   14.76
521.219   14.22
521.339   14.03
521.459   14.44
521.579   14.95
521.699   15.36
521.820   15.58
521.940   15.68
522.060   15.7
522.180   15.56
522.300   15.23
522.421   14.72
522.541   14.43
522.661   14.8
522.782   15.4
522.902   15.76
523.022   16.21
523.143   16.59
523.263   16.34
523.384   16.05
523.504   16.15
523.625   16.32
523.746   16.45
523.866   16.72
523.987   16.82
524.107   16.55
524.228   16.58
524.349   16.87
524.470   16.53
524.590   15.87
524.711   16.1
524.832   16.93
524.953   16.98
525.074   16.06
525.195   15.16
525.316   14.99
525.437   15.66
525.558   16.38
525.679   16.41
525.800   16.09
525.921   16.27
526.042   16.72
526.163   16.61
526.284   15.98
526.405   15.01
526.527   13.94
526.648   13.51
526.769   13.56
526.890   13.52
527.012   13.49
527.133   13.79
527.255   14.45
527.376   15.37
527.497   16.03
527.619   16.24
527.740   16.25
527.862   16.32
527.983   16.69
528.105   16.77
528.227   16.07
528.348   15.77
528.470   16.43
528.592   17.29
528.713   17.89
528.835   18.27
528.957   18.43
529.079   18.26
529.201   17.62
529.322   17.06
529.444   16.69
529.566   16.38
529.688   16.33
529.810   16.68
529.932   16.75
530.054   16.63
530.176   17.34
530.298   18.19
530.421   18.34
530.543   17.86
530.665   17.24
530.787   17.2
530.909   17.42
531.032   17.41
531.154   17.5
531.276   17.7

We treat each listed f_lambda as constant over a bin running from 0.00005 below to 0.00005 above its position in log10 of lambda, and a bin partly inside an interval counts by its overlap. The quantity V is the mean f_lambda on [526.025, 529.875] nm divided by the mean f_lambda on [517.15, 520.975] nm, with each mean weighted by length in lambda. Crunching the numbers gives 1.1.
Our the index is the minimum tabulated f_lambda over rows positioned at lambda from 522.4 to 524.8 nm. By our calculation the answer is 14.43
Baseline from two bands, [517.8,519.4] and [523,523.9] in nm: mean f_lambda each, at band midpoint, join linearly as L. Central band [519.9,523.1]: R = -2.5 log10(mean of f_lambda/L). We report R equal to 0.03 mag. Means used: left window 14.1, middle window 15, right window 16.3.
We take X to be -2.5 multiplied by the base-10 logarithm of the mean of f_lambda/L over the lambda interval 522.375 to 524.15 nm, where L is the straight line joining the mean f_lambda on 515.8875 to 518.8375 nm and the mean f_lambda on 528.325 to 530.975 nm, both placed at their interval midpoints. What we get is -0.05 mag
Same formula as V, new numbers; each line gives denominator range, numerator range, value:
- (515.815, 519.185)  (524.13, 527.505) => 1.15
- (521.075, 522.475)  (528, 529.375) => 1.15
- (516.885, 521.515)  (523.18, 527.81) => 1.11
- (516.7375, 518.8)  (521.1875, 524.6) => 1.19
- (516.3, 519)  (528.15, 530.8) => 1.29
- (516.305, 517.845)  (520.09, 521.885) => 1.15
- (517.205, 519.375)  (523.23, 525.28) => 1.18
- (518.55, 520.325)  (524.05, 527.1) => 1.03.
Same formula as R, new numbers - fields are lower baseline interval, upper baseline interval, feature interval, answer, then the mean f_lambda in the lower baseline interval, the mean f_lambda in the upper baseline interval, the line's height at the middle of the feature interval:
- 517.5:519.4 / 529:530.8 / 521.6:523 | -0.014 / 14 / 17.3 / 15.1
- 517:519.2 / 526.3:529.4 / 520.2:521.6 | -0.014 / 13.6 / 15.9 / 14.3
